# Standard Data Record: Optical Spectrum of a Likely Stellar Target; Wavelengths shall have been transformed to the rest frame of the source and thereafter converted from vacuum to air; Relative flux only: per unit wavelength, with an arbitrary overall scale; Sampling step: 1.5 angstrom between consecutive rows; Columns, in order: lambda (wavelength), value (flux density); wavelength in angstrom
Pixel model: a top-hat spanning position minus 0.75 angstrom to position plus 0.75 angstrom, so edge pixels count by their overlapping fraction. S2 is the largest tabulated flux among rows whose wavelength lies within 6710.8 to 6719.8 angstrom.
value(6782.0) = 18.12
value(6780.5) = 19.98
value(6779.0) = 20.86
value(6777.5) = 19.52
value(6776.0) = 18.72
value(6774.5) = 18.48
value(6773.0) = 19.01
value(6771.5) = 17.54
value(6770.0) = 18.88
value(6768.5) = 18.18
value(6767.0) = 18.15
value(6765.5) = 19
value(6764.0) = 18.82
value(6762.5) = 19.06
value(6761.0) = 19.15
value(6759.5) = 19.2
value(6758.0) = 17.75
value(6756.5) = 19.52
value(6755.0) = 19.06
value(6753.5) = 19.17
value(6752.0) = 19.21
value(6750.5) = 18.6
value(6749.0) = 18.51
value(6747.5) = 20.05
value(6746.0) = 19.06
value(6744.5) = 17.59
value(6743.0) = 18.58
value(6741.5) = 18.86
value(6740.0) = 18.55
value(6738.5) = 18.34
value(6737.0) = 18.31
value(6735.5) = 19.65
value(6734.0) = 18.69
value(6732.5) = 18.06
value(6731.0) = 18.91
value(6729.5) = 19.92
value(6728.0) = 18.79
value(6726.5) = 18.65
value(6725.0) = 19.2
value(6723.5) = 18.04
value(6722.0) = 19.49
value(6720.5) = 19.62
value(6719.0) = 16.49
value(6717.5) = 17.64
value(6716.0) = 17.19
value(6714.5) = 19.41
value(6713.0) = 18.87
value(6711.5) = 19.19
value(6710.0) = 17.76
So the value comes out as 19.41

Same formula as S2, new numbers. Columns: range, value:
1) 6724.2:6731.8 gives 19.92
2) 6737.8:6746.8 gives 19.06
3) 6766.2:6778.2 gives 19.52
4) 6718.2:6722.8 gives 19.62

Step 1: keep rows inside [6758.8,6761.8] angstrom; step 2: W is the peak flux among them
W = 19.2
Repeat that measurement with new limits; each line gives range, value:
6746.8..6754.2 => 20.05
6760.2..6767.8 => 19.15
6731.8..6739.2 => 19.65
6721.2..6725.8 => 19.49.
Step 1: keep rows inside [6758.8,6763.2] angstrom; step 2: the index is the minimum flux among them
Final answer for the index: 19.06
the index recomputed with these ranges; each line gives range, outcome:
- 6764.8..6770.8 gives 18.15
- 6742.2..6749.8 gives 17.59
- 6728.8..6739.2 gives 18.06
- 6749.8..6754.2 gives 18.6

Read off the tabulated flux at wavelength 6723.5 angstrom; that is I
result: 18.04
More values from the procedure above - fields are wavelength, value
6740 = 18.55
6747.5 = 20.05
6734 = 18.69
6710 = 17.76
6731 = 18.91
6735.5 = 19.65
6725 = 19.2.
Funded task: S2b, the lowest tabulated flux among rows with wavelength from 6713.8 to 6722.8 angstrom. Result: 16.49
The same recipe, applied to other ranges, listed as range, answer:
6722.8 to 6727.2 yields 18.04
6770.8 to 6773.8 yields 17.54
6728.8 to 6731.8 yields 18.91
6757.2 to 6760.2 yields 17.75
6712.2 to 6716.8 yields 17.19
